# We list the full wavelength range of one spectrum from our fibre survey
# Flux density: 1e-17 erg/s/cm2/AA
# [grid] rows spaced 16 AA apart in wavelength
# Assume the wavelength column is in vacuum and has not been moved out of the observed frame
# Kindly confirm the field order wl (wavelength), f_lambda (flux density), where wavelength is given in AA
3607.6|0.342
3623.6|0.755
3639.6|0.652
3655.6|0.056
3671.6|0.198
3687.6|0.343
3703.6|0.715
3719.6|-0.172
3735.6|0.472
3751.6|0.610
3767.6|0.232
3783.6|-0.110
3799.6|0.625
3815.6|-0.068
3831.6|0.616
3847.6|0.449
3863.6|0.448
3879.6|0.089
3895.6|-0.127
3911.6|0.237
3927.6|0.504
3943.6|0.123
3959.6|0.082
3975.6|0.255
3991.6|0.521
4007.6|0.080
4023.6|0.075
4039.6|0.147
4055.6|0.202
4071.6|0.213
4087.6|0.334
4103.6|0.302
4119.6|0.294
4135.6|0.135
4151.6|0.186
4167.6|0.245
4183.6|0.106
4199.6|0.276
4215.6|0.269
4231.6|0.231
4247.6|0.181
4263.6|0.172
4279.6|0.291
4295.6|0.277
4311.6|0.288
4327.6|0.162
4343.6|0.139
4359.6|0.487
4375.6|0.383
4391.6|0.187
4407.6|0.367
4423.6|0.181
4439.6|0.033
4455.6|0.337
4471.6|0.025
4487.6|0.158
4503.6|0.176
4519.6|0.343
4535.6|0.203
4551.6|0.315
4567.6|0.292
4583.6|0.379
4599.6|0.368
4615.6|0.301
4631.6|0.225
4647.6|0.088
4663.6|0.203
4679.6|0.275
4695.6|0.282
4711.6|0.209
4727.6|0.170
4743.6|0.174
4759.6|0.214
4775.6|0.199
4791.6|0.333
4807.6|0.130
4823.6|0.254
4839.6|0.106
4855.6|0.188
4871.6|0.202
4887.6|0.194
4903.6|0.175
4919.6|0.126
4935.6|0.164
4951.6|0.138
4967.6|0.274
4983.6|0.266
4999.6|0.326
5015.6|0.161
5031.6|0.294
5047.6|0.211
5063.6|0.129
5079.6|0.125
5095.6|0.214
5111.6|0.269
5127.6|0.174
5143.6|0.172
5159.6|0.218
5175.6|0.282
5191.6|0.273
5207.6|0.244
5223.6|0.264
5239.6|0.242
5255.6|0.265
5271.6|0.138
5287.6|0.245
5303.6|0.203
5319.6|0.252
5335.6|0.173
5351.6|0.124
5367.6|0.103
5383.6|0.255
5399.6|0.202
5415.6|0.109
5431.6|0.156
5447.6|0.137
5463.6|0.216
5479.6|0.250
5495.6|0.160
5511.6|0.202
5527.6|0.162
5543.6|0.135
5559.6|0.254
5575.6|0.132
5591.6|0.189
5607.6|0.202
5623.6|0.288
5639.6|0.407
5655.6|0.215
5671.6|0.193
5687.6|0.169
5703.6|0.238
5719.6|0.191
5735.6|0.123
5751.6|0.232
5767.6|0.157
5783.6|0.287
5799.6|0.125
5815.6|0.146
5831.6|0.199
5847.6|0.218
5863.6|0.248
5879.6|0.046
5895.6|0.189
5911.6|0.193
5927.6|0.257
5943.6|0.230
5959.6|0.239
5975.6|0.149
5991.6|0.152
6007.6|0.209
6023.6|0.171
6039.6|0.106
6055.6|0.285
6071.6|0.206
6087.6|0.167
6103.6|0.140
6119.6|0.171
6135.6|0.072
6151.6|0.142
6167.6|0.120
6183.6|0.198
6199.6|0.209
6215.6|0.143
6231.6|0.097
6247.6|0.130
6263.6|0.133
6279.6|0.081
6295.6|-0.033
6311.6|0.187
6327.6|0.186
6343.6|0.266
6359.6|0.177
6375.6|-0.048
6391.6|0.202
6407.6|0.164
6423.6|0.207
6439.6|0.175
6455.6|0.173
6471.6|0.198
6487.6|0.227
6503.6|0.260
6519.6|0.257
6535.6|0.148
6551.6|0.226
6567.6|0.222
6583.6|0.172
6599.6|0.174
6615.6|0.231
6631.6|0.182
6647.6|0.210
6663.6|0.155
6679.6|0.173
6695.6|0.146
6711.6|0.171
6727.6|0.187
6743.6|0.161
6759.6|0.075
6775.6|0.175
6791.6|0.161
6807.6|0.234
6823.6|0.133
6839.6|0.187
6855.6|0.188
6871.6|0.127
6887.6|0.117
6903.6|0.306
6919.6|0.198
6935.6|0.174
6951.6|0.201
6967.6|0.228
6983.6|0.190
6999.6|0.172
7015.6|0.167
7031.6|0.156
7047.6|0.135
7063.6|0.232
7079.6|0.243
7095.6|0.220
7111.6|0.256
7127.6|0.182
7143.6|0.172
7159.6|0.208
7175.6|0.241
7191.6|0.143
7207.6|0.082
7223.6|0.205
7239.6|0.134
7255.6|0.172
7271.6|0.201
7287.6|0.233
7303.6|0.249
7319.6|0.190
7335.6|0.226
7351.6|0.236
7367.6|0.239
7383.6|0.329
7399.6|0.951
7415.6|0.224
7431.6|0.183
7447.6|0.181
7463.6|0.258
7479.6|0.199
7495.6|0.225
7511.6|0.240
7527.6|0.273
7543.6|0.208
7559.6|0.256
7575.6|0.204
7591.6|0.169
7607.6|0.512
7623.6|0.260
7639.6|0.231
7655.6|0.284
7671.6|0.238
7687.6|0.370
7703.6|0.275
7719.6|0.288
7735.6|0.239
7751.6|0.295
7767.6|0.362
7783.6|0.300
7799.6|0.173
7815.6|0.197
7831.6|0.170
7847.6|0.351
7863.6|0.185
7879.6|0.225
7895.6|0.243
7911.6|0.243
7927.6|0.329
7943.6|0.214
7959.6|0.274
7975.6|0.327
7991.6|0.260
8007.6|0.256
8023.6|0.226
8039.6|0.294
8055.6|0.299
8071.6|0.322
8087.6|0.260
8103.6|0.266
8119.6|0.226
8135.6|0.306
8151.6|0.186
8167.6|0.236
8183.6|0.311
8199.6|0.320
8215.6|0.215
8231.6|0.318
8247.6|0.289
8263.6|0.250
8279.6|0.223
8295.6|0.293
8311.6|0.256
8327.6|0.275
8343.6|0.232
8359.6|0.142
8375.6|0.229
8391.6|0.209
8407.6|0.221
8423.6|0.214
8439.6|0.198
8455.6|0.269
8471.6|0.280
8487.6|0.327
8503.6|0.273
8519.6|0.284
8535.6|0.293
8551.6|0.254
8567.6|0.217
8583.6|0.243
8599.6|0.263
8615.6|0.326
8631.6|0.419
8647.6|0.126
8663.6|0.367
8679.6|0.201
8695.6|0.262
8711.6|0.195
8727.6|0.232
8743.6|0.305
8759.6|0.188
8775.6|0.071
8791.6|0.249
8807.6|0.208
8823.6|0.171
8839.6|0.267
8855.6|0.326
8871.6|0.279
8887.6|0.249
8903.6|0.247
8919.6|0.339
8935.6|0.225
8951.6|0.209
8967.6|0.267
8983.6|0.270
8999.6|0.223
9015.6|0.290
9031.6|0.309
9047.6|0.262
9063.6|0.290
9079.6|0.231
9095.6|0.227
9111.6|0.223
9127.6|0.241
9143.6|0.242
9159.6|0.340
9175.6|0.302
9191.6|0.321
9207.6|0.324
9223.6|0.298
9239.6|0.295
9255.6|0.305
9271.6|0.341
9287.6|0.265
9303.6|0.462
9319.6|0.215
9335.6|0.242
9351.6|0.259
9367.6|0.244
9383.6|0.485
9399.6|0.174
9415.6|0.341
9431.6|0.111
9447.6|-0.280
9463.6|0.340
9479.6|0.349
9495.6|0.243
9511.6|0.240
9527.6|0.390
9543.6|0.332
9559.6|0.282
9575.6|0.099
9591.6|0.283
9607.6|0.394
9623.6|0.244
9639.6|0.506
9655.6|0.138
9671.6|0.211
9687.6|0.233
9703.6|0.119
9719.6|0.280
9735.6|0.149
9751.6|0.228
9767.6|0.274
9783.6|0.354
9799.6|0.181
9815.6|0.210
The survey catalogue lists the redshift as 0.983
